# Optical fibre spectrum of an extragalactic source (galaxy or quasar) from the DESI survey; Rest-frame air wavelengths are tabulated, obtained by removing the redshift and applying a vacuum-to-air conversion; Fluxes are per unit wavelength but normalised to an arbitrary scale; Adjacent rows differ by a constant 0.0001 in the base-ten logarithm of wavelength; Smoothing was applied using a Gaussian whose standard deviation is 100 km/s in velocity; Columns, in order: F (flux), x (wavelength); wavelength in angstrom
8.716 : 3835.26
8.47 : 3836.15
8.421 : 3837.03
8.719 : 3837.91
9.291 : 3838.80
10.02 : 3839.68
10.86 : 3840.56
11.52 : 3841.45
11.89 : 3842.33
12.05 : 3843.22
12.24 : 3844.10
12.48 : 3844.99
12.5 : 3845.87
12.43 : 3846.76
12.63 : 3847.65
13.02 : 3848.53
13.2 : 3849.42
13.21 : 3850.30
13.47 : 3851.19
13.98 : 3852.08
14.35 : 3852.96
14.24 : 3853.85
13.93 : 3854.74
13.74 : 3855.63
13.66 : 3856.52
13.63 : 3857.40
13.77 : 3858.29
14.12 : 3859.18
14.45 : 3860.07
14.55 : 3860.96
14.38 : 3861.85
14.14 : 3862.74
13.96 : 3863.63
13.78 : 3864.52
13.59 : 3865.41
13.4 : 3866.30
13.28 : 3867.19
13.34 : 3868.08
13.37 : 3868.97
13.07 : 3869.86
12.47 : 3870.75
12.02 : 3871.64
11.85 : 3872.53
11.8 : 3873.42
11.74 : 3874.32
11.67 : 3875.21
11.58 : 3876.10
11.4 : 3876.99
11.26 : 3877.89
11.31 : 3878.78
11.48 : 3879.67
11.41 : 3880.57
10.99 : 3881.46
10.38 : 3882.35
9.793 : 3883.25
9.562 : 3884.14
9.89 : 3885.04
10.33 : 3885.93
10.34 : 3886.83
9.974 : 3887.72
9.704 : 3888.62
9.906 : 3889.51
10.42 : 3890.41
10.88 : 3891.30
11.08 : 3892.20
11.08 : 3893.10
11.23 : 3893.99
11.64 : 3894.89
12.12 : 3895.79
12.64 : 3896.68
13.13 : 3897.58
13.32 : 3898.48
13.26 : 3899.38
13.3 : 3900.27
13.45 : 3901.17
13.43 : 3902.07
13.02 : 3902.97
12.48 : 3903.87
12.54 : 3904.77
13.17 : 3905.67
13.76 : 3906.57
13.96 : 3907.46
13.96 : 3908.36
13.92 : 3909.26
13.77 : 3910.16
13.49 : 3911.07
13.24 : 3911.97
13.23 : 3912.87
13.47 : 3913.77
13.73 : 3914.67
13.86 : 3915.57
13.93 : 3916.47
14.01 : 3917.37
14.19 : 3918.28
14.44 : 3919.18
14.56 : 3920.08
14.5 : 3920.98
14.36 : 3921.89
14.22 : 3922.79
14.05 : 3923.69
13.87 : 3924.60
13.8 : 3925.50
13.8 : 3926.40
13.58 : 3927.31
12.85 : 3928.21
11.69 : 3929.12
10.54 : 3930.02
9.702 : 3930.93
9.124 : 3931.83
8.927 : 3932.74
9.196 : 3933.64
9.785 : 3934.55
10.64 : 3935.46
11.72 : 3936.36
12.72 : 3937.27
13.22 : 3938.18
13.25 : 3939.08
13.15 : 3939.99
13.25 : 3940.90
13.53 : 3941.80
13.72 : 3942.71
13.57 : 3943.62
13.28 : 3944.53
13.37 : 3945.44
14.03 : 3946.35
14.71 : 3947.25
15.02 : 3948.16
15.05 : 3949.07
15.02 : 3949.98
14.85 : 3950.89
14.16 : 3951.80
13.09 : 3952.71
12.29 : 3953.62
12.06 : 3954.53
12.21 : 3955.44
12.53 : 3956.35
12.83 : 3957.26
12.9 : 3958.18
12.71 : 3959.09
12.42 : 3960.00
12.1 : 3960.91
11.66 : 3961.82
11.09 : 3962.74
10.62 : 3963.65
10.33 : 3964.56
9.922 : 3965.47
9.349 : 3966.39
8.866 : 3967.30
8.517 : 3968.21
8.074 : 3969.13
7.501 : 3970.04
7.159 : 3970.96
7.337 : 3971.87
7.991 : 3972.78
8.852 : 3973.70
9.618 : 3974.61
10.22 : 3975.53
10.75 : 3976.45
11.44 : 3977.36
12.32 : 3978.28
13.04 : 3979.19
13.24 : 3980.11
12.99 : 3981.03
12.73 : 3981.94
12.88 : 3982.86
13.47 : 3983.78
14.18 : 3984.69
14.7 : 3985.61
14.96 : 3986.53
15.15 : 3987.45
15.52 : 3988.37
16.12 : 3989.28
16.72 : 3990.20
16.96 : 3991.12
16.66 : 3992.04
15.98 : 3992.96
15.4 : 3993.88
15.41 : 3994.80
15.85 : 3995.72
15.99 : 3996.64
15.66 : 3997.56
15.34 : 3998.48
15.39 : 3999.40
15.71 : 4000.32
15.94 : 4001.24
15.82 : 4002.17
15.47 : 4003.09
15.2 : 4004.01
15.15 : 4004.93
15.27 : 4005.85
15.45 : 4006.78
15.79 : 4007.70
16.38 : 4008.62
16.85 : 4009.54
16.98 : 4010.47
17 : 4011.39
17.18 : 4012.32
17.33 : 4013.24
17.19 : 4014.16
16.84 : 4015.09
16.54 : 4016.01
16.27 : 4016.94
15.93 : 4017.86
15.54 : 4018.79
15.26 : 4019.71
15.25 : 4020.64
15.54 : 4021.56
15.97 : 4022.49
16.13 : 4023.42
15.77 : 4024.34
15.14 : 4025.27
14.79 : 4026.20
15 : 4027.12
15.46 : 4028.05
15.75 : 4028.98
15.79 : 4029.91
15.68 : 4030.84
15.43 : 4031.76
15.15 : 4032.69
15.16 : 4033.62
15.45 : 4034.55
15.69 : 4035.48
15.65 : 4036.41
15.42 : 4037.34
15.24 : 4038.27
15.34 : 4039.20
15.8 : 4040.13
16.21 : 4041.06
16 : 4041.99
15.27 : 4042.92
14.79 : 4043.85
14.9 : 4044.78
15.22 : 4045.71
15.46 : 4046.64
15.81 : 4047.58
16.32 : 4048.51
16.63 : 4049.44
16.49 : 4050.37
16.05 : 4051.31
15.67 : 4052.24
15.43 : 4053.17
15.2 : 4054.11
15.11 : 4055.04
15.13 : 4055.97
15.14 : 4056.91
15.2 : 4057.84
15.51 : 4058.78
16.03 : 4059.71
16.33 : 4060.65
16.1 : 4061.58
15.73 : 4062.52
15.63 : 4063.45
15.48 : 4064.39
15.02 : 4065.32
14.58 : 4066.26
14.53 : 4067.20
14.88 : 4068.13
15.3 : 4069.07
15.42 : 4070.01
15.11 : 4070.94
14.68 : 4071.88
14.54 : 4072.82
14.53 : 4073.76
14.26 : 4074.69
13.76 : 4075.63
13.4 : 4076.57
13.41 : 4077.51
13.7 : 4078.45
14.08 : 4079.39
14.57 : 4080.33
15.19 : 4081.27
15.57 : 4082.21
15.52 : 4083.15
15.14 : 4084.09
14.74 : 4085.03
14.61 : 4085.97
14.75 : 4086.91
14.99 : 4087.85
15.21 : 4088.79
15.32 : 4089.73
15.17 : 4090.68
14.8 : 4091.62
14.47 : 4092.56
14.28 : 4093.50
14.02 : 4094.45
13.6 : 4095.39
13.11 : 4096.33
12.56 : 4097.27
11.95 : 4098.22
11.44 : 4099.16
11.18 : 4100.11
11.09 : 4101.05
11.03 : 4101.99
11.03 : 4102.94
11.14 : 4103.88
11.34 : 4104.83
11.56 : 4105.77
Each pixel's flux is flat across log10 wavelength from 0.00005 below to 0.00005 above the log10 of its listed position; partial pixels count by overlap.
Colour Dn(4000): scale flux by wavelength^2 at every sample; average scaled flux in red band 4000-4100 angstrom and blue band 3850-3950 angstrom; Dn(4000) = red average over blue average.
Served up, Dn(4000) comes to 1.29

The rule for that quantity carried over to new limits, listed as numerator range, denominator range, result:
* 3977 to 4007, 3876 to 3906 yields 1.36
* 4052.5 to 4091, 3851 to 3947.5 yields 1.29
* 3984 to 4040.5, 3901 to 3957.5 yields 1.25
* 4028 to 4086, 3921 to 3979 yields 1.36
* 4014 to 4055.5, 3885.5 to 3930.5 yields 1.30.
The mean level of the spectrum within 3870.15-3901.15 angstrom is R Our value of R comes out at 11.4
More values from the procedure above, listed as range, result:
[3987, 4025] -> 16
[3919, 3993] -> 12.5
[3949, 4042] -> 14.1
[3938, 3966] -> 13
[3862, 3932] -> 12.5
